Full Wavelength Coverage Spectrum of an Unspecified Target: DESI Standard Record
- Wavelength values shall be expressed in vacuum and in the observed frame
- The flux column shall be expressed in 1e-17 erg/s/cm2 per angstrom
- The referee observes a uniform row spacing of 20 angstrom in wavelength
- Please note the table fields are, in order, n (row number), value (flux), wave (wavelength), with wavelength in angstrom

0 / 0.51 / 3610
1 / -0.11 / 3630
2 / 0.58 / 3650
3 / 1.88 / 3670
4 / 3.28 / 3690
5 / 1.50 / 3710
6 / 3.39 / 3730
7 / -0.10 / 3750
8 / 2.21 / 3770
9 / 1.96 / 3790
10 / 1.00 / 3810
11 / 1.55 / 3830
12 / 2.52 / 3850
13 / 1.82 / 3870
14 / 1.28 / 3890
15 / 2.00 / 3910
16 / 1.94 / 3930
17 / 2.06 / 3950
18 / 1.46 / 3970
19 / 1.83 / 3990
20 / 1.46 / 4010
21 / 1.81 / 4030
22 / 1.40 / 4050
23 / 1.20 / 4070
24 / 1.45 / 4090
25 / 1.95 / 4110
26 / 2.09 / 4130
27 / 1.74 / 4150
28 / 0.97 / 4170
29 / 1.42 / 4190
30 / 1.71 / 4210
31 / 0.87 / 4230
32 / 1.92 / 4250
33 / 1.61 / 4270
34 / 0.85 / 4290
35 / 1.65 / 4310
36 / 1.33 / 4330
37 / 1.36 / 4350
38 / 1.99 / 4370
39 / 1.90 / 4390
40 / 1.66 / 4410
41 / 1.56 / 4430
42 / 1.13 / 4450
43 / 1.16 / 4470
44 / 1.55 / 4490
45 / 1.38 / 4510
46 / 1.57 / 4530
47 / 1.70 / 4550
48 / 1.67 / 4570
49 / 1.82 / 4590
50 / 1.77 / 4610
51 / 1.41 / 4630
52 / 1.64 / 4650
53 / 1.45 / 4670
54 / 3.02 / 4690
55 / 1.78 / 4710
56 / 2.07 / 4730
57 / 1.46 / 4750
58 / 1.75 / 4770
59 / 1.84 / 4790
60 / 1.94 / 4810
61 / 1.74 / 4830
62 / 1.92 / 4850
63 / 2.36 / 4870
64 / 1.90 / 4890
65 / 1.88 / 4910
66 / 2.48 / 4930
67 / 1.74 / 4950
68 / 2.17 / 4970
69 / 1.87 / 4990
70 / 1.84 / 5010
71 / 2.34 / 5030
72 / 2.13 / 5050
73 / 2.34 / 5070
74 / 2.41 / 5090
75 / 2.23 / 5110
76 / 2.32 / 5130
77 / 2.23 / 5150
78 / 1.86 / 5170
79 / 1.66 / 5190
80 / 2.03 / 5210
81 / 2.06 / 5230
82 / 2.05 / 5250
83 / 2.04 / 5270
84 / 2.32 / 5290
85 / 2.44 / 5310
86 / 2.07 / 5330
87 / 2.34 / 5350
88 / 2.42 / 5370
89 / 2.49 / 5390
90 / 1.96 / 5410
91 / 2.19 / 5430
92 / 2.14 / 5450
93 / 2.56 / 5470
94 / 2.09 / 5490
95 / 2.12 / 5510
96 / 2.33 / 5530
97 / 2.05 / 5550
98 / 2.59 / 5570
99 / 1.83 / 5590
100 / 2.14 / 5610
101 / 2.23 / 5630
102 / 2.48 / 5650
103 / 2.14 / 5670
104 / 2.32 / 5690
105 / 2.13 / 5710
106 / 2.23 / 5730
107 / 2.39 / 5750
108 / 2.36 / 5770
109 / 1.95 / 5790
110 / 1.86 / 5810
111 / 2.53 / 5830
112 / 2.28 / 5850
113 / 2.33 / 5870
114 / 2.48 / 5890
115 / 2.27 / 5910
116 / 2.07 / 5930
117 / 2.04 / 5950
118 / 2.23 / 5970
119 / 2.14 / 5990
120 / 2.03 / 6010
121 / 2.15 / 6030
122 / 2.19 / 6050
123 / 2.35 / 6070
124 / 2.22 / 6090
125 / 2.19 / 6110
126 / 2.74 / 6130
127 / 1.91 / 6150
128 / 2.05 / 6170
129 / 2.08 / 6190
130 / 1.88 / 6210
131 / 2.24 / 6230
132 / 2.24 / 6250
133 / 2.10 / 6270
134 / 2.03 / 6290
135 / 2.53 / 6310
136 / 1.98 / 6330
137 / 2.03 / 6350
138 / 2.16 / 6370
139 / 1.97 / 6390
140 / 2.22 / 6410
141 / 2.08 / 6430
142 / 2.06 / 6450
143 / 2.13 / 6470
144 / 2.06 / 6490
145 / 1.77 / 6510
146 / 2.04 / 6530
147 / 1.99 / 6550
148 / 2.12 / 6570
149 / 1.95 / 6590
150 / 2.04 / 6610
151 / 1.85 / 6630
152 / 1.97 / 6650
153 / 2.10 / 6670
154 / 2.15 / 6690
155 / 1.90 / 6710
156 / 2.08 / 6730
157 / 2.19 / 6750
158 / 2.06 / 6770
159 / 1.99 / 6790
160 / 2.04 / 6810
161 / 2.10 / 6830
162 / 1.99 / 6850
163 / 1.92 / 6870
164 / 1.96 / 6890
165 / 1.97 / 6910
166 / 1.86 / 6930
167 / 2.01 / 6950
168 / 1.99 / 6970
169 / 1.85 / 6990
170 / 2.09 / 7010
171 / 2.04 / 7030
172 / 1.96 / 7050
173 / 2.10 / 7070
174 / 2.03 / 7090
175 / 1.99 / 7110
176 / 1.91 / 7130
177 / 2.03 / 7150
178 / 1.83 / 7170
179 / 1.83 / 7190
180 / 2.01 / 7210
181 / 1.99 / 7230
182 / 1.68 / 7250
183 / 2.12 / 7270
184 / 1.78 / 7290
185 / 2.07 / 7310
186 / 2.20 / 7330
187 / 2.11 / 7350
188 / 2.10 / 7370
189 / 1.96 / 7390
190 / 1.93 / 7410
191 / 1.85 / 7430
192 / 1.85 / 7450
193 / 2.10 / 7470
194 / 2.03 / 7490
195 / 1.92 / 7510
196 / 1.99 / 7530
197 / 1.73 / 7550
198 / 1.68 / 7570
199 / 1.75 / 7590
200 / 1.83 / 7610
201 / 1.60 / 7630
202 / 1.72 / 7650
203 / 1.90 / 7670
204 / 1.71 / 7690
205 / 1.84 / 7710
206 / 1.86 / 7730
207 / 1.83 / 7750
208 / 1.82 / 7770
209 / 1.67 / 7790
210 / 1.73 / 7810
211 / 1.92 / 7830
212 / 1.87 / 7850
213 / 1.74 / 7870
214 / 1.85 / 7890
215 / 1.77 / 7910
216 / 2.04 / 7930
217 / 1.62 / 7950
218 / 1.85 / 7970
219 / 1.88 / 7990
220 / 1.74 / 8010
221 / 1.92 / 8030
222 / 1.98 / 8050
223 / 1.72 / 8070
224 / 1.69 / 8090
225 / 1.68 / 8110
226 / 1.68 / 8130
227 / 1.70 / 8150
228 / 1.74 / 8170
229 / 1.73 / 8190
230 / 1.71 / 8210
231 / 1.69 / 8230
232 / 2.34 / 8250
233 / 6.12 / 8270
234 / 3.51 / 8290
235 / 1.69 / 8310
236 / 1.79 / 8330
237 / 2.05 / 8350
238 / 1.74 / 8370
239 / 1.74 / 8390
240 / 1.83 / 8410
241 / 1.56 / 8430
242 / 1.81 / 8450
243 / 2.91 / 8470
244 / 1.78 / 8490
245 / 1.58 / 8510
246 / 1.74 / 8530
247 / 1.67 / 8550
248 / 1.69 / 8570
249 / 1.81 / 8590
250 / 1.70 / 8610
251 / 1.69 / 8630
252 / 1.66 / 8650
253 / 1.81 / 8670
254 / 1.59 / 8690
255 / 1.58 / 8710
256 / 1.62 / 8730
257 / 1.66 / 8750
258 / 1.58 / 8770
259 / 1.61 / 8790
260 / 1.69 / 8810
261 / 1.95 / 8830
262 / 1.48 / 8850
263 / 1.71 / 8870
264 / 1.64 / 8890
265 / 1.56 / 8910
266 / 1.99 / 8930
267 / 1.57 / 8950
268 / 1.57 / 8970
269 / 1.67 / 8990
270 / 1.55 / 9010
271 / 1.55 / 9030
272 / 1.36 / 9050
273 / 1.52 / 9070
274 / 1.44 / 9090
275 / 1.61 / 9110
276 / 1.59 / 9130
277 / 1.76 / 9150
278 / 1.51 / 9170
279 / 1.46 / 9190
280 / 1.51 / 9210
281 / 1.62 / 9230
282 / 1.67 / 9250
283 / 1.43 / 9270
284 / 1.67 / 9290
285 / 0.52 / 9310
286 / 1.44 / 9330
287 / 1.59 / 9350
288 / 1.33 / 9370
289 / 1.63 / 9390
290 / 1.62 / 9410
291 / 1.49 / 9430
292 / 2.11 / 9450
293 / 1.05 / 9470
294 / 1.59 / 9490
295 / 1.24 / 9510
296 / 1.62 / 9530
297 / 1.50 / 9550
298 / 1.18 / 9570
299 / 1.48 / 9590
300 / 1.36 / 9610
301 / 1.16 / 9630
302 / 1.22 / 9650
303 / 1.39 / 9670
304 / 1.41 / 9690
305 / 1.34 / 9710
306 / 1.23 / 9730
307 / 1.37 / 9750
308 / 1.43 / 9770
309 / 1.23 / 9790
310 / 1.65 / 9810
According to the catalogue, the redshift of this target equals 0.259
